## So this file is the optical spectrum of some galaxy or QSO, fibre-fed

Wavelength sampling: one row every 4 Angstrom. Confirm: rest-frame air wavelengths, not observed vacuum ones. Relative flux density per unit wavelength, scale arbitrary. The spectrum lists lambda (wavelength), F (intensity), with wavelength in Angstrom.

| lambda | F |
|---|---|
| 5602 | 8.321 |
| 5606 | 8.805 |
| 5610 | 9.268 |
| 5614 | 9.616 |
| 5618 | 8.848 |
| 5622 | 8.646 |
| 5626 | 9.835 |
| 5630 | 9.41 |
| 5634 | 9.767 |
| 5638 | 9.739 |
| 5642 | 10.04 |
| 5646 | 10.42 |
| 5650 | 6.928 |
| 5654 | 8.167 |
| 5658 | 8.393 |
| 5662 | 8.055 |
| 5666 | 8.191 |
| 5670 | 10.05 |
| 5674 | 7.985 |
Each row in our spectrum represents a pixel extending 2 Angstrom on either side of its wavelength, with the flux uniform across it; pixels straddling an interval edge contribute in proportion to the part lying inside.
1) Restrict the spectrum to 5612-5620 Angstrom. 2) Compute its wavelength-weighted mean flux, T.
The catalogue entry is 9.23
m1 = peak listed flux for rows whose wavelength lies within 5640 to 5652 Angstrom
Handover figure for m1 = 10.42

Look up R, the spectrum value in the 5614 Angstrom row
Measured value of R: 9.616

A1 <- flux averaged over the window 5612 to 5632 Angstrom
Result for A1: 9.27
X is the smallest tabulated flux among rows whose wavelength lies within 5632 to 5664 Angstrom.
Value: 6.928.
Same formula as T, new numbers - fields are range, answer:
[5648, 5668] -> 7.95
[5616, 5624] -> 8.75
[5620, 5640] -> 9.48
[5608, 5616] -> 9.44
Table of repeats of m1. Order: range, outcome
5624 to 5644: 10.04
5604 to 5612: 9.268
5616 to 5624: 8.848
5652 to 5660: 8.393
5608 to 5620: 9.616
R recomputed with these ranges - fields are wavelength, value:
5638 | 9.739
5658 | 8.393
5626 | 9.835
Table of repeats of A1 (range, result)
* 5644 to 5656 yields 8.51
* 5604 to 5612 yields 9.04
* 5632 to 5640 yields 9.75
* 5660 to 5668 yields 8.12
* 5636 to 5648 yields 10.1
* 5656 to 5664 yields 8.22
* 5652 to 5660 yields 8.28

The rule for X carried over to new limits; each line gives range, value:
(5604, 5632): 8.646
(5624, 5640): 9.41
